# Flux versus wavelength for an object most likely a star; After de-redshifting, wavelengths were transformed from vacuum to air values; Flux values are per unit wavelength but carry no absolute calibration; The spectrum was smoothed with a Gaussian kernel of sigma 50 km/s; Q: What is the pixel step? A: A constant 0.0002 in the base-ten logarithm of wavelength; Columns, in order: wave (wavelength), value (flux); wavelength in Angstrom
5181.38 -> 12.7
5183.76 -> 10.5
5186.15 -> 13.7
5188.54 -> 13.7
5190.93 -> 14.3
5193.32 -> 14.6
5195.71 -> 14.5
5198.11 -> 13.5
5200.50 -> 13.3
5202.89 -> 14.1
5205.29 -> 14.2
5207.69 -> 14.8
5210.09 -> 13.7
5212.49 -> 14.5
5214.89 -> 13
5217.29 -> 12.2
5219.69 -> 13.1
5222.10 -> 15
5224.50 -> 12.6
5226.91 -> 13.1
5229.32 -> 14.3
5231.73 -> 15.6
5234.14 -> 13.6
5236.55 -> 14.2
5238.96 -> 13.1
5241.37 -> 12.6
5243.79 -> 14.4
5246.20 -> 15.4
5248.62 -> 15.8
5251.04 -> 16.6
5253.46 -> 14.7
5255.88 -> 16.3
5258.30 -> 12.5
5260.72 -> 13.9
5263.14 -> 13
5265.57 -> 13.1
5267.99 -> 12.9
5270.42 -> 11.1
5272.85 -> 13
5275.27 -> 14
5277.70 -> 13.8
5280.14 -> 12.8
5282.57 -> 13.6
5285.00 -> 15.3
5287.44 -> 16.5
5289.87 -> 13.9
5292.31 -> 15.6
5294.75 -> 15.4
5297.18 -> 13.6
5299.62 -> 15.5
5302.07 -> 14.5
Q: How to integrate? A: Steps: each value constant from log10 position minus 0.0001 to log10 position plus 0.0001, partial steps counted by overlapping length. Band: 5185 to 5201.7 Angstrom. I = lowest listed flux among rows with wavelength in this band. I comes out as 13.3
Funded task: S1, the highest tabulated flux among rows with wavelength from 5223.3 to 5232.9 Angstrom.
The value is 15.6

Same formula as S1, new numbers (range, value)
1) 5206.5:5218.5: 14.8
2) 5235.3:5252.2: 16.6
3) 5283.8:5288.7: 16.5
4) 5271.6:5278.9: 14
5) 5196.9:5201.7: 13.5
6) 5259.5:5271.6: 13.9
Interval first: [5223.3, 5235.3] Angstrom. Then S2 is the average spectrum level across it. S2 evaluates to 13.8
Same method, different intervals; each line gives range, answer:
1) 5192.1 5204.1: 14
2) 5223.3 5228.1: 12.8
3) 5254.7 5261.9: 14.2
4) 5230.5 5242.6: 13.8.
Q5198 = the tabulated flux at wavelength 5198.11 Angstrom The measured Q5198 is 13.5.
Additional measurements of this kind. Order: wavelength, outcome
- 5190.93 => 14.3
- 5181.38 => 12.7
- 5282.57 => 13.6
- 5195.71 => 14.5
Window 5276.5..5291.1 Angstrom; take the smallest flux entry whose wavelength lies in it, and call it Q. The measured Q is 12.8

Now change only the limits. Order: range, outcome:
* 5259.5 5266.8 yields 13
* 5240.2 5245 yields 12.6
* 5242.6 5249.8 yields 14.4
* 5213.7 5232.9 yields 12.2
